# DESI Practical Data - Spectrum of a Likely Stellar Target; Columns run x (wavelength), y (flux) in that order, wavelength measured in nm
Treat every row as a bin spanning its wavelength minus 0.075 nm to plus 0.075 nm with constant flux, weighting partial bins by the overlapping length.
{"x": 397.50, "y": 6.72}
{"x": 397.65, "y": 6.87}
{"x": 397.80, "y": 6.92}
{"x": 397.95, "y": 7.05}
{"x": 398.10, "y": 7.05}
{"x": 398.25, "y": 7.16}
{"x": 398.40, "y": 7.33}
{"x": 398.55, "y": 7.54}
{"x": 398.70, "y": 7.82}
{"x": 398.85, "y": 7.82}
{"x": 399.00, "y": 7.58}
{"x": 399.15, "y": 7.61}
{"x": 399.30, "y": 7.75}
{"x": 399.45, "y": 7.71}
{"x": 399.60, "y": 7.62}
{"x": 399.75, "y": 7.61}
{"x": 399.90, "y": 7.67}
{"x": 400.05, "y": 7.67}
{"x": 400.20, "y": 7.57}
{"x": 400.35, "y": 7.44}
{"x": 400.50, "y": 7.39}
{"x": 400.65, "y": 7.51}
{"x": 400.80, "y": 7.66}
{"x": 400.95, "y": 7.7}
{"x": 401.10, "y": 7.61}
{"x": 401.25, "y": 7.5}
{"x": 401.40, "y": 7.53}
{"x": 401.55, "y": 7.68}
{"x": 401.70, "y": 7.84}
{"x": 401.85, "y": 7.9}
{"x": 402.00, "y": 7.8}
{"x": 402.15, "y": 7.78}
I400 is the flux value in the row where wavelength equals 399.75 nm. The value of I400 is 7.61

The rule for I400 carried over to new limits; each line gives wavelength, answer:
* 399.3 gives 7.75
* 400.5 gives 7.39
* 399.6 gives 7.62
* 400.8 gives 7.66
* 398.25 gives 7.16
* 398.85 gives 7.82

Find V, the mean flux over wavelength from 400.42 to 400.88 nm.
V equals 7.52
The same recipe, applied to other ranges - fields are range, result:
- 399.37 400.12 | 7.66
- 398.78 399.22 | 7.67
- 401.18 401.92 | 7.69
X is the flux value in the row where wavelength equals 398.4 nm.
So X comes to 7.33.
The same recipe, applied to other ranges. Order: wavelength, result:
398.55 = 7.54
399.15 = 7.61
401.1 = 7.61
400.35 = 7.44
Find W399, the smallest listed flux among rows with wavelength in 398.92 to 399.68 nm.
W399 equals 7.58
